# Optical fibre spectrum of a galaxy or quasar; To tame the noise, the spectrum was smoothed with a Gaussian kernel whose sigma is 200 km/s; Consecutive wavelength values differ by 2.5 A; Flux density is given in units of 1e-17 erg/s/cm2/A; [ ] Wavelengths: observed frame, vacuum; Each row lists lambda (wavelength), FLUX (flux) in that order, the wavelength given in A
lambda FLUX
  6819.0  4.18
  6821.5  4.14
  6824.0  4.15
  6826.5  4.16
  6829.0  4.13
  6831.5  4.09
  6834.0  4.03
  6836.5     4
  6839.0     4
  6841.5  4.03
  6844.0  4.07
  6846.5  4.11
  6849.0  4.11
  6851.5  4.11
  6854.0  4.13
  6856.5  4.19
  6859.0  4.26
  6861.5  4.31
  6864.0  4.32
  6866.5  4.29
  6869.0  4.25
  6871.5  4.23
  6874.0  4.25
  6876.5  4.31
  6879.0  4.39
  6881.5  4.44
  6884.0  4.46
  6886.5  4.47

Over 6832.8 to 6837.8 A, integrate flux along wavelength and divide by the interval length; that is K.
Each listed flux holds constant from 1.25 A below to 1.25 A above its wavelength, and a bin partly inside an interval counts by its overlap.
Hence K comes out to 4.01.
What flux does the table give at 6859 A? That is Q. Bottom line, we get 4.26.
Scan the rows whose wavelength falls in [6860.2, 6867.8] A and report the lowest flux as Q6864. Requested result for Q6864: 4.29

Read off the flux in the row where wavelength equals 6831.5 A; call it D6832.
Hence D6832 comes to 4.09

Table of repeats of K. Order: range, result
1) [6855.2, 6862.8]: 4.25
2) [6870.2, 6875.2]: 4.24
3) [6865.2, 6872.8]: 4.26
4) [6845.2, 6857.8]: 4.13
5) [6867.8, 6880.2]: 4.29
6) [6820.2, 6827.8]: 4.15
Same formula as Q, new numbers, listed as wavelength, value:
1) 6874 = 4.25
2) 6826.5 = 4.16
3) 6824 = 4.15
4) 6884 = 4.46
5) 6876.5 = 4.31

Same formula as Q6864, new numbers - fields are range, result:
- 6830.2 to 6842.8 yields 4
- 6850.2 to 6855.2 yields 4.11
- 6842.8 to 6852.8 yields 4.07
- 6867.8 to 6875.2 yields 4.23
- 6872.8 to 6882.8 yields 4.25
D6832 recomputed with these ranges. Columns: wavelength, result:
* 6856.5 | 4.19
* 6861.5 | 4.31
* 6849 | 4.11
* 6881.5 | 4.44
